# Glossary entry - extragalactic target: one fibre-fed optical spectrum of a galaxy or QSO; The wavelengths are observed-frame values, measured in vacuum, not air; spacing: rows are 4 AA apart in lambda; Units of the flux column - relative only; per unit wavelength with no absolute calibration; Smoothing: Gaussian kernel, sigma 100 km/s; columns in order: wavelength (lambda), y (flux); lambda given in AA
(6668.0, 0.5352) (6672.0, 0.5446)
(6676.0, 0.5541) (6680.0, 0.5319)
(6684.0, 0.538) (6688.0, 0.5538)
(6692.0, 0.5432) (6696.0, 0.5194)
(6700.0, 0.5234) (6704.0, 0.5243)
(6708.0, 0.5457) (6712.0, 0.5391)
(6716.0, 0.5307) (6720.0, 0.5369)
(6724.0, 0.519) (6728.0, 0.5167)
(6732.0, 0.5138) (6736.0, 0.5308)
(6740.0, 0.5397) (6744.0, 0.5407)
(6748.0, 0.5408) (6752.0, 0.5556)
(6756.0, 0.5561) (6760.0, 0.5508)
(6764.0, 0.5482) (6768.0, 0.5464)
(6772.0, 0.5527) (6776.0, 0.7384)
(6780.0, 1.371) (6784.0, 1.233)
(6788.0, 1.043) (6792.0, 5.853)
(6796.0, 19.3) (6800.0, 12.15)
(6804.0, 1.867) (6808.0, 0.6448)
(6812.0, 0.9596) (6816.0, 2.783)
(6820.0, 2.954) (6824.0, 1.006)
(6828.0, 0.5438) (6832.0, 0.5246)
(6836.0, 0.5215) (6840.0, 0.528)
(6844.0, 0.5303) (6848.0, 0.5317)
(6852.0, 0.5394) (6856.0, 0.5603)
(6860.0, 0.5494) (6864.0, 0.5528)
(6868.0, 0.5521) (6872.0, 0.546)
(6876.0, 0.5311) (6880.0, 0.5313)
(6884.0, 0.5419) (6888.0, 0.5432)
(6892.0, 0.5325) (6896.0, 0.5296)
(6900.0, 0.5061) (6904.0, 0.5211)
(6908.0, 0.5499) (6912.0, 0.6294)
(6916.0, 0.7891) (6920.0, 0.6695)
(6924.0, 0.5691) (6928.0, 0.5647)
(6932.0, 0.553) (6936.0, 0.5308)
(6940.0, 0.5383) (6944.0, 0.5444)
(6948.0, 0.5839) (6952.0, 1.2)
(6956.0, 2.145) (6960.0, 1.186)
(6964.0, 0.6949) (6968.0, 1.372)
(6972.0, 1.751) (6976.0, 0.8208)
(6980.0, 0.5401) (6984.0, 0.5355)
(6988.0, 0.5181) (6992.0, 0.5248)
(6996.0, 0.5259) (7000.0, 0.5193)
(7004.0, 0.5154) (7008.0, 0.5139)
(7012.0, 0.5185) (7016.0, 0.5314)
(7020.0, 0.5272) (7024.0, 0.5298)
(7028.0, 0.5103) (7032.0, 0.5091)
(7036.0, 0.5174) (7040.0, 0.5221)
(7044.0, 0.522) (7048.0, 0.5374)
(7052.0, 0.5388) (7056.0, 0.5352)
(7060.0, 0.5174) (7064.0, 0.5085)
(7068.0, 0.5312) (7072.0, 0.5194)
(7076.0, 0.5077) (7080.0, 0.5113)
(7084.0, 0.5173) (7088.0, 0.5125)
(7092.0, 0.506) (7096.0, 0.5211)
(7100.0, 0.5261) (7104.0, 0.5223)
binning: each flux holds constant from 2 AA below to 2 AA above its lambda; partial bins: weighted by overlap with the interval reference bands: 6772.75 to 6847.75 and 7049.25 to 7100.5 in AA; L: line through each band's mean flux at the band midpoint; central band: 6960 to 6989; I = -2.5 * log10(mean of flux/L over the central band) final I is 0.49 mag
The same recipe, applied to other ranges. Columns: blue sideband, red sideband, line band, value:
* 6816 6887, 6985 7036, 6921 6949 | 0.14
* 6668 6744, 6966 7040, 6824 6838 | -0.03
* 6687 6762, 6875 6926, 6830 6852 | 0.06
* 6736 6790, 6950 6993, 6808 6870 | -0.11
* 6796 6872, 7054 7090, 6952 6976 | -0.14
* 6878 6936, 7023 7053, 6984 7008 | 0.04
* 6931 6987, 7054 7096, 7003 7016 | 0.40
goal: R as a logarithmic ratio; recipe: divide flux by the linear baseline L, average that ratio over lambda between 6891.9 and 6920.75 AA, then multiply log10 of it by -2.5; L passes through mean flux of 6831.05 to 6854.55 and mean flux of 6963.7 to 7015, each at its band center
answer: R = 0.04 mag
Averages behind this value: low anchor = 0.53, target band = 0.591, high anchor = 0.716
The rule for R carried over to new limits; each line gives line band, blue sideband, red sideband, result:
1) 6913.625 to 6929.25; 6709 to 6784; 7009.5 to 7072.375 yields -0.17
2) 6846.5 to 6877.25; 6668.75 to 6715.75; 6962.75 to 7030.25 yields 0.13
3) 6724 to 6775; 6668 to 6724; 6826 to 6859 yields -0.02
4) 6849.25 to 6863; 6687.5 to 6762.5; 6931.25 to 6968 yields 0.36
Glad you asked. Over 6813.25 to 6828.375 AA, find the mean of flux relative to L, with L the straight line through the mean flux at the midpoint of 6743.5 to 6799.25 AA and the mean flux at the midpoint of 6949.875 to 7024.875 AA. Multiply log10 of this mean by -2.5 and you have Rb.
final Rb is 0.187 mag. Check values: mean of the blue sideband 2.69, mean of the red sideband 0.818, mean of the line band 1.92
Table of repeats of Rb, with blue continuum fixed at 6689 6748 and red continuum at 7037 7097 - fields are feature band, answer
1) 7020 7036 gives 0.008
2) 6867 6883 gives -0.027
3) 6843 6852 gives -0.012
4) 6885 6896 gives -0.022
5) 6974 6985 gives -0.220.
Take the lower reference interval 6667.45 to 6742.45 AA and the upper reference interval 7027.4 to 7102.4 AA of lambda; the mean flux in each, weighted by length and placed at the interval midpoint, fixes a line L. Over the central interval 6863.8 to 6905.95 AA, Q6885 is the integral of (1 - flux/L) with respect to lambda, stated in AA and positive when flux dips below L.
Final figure -0.6 AA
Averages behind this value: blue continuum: 0.534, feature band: 0.535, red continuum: 0.52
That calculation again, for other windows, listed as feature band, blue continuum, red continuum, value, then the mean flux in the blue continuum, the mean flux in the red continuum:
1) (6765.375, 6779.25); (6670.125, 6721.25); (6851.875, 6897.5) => -3.6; 0.537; 0.543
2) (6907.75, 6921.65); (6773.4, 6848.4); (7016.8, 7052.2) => 8.7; 2.93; 0.523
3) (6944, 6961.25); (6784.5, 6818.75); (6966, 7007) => 3.9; 5.33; 0.756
